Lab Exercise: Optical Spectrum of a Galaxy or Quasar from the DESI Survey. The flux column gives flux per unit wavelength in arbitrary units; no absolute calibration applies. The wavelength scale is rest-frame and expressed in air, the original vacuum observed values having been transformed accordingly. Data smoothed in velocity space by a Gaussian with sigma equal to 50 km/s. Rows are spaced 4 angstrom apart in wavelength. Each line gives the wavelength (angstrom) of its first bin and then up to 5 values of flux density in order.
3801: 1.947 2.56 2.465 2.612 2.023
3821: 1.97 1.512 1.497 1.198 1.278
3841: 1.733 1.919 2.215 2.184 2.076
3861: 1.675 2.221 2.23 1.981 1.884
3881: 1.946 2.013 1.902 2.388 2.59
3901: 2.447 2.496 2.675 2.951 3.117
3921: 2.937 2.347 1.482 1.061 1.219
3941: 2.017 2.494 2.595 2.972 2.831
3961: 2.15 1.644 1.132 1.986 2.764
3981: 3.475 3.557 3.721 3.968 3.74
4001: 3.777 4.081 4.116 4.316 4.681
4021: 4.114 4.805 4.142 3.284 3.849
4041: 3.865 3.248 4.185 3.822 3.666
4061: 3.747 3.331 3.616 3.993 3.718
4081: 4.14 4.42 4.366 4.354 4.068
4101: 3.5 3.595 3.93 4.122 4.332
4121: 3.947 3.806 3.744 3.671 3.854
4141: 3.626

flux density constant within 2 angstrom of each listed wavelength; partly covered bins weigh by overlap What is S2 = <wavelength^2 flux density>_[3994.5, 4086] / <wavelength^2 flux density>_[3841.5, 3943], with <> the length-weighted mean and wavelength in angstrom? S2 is 1.97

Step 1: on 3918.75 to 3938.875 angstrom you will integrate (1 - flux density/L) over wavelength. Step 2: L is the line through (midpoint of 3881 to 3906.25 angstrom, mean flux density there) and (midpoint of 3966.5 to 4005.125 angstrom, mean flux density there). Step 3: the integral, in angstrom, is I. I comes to 5.90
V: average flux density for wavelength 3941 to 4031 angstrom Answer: 3.29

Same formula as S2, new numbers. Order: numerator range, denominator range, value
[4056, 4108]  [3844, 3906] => 2.02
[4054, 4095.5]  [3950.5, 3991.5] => 1.57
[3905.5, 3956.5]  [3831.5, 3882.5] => 1.28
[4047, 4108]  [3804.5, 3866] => 2.29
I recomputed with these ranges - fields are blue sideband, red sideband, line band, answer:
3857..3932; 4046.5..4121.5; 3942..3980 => 7.2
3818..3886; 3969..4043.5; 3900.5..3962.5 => 9.5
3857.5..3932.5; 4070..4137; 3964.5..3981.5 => 4.5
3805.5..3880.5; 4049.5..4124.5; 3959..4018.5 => -1.9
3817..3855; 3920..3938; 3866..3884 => -2.7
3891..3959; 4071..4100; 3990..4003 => -2.7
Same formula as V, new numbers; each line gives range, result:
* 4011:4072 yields 3.91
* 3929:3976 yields 2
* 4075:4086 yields 4.06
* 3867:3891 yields 1.99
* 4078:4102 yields 4.15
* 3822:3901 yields 1.93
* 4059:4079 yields 3.68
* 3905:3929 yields 2.67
